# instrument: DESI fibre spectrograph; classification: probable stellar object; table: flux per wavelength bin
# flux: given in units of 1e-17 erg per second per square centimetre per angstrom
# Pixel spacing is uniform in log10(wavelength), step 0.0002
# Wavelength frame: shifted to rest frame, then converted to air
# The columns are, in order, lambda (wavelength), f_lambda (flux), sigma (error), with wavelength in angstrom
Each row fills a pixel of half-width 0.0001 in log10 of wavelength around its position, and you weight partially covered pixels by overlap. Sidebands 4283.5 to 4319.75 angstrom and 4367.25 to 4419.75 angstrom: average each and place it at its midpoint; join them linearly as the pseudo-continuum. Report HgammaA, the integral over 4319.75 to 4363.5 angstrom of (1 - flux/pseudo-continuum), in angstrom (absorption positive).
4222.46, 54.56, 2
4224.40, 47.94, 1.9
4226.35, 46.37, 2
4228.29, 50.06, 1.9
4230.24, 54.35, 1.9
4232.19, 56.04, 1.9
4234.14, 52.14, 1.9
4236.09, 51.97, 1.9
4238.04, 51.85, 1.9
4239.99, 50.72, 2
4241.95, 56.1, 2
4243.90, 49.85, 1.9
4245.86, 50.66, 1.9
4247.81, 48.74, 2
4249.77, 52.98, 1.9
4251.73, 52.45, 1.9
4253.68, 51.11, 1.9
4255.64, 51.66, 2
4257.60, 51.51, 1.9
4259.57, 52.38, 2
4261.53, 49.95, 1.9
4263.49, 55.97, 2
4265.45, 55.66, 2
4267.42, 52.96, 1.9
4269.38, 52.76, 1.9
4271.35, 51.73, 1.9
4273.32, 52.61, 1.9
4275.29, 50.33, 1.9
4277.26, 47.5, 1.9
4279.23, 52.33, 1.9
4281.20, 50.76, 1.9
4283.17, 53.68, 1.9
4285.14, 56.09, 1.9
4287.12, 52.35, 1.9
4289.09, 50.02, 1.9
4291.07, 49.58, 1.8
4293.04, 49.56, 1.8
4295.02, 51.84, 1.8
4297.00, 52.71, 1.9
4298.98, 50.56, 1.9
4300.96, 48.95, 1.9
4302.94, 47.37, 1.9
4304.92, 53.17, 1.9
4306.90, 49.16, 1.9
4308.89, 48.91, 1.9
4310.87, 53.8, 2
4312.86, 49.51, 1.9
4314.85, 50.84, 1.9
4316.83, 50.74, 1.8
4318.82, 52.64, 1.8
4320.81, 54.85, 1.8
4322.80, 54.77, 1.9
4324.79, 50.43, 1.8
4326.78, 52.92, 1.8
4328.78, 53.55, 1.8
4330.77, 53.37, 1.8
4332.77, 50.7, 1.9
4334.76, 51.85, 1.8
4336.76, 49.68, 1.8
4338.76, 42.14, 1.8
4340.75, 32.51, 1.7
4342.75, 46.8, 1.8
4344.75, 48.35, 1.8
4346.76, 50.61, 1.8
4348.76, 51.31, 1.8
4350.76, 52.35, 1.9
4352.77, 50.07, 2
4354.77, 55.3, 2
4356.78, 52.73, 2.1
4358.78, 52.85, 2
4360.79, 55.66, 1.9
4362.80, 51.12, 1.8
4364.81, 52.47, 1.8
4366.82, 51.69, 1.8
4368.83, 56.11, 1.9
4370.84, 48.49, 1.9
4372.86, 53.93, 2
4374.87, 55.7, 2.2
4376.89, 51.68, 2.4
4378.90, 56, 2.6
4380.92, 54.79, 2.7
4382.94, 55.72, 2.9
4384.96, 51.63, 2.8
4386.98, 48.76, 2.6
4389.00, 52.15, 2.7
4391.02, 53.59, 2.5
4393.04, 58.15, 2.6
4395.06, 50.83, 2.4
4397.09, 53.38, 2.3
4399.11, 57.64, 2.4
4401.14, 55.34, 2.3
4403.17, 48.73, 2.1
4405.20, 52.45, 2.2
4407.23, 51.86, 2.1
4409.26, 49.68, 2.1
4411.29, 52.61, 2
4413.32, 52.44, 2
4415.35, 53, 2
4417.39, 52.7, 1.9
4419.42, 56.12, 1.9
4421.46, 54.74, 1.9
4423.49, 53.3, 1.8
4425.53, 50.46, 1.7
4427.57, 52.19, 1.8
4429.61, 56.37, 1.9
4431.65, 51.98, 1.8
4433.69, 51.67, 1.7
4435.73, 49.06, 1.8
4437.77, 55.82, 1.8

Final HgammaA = 1.1 angstrom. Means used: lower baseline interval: 51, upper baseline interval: 53.2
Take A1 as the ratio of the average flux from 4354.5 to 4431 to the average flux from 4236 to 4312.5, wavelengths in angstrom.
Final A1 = 1.03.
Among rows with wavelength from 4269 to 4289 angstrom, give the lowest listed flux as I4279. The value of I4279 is 47.5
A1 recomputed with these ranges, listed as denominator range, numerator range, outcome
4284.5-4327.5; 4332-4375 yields 0.98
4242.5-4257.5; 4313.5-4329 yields 1.02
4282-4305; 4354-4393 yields 1.04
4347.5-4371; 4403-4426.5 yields 1.00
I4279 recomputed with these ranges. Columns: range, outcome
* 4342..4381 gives 46.8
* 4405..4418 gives 49.68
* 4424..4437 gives 49.06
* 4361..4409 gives 48.49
